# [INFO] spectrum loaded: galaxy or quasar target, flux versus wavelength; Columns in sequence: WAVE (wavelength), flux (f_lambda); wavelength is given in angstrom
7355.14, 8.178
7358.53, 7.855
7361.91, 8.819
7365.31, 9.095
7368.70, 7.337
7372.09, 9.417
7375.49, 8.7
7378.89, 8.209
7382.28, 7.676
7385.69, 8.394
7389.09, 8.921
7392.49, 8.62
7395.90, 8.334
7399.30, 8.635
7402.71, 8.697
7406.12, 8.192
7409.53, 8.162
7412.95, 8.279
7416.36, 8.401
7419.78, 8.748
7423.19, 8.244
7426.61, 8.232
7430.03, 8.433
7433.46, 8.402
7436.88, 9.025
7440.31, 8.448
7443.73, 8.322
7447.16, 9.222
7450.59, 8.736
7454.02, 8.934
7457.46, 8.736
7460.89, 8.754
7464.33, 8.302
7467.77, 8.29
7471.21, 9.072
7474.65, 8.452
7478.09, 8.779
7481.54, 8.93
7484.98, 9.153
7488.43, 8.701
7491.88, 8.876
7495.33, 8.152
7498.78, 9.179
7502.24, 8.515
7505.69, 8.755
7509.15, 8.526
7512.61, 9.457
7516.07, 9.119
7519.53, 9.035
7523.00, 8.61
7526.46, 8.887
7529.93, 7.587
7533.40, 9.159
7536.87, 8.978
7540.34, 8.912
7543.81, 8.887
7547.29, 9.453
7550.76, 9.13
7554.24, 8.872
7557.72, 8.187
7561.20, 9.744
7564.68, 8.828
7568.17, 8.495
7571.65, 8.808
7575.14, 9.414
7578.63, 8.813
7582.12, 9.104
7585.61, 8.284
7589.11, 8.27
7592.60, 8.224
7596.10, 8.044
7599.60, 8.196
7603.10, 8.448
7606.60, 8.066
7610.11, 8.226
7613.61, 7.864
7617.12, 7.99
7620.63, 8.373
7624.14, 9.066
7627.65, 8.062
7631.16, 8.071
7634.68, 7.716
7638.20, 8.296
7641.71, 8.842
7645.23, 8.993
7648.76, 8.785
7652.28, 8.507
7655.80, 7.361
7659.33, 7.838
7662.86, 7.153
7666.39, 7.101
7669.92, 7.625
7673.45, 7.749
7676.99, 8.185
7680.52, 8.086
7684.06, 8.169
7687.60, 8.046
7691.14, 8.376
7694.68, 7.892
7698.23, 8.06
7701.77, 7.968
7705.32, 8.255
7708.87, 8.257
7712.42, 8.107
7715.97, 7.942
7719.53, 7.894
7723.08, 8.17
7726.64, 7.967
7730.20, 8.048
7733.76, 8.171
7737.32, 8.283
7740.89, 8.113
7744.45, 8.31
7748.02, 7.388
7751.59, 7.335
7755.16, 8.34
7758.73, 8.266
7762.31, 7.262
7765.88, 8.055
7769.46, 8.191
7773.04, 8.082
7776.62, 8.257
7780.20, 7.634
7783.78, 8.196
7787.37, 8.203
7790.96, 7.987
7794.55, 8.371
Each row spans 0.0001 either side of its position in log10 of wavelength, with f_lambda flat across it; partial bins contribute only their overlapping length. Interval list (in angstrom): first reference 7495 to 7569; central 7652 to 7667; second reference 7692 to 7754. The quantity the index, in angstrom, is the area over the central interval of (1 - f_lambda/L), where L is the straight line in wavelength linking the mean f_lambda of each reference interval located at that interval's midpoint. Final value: 1.4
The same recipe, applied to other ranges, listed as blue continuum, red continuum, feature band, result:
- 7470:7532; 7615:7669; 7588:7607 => 0.26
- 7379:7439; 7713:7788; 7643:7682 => 0.77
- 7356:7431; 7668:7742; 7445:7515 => -3.80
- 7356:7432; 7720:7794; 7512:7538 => -1.72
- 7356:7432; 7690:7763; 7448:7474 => -1.10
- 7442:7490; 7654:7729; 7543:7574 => -1.99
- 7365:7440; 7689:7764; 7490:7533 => -2.24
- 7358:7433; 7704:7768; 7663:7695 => 0.80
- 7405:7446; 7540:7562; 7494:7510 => 0.25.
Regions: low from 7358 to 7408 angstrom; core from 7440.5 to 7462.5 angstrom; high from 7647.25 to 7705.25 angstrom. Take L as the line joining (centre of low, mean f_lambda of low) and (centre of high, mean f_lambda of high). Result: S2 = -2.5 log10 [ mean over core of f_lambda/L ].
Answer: -0.053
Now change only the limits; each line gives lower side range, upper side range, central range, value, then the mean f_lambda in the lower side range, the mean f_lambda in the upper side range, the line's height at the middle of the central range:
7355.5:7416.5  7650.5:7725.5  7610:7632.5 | -0.026 mag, 8.43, 7.94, 8.05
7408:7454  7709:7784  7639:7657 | -0.047 mag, 8.53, 8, 8.17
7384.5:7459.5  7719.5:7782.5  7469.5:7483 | -0.043 mag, 8.55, 7.99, 8.46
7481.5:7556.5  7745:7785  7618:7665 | 0.022 mag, 8.85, 7.92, 8.39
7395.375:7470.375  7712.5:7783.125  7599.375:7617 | 0.012 mag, 8.53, 7.99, 8.23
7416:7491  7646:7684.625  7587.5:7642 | -0.020 mag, 8.66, 7.89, 8.07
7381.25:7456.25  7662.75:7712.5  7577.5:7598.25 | -0.036 mag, 8.51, 7.96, 8.16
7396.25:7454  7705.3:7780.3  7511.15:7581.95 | -0.075 mag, 8.52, 8.02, 8.33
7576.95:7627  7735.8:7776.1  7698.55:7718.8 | -0.001 mag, 8.35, 7.97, 8.09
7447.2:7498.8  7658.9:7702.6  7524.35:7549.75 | -0.047 mag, 8.74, 7.87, 8.47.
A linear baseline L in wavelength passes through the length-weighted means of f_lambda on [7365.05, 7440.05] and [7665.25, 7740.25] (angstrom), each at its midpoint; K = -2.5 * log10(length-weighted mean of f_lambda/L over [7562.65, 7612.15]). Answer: -0.04 mag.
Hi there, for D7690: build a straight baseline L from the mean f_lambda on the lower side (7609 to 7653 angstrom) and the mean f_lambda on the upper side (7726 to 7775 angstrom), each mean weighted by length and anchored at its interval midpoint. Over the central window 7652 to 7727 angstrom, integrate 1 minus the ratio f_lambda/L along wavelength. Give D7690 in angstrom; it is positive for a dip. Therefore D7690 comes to 2.29 angstrom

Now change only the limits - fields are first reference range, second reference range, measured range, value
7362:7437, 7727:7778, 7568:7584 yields -1.4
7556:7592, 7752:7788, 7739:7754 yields 0.5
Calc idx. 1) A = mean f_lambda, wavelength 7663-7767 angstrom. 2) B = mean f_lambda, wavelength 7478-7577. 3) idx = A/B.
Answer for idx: 0.9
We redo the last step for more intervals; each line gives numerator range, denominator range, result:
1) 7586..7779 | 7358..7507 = 0.94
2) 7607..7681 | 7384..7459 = 0.95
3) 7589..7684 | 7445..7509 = 0.93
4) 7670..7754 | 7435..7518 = 0.92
